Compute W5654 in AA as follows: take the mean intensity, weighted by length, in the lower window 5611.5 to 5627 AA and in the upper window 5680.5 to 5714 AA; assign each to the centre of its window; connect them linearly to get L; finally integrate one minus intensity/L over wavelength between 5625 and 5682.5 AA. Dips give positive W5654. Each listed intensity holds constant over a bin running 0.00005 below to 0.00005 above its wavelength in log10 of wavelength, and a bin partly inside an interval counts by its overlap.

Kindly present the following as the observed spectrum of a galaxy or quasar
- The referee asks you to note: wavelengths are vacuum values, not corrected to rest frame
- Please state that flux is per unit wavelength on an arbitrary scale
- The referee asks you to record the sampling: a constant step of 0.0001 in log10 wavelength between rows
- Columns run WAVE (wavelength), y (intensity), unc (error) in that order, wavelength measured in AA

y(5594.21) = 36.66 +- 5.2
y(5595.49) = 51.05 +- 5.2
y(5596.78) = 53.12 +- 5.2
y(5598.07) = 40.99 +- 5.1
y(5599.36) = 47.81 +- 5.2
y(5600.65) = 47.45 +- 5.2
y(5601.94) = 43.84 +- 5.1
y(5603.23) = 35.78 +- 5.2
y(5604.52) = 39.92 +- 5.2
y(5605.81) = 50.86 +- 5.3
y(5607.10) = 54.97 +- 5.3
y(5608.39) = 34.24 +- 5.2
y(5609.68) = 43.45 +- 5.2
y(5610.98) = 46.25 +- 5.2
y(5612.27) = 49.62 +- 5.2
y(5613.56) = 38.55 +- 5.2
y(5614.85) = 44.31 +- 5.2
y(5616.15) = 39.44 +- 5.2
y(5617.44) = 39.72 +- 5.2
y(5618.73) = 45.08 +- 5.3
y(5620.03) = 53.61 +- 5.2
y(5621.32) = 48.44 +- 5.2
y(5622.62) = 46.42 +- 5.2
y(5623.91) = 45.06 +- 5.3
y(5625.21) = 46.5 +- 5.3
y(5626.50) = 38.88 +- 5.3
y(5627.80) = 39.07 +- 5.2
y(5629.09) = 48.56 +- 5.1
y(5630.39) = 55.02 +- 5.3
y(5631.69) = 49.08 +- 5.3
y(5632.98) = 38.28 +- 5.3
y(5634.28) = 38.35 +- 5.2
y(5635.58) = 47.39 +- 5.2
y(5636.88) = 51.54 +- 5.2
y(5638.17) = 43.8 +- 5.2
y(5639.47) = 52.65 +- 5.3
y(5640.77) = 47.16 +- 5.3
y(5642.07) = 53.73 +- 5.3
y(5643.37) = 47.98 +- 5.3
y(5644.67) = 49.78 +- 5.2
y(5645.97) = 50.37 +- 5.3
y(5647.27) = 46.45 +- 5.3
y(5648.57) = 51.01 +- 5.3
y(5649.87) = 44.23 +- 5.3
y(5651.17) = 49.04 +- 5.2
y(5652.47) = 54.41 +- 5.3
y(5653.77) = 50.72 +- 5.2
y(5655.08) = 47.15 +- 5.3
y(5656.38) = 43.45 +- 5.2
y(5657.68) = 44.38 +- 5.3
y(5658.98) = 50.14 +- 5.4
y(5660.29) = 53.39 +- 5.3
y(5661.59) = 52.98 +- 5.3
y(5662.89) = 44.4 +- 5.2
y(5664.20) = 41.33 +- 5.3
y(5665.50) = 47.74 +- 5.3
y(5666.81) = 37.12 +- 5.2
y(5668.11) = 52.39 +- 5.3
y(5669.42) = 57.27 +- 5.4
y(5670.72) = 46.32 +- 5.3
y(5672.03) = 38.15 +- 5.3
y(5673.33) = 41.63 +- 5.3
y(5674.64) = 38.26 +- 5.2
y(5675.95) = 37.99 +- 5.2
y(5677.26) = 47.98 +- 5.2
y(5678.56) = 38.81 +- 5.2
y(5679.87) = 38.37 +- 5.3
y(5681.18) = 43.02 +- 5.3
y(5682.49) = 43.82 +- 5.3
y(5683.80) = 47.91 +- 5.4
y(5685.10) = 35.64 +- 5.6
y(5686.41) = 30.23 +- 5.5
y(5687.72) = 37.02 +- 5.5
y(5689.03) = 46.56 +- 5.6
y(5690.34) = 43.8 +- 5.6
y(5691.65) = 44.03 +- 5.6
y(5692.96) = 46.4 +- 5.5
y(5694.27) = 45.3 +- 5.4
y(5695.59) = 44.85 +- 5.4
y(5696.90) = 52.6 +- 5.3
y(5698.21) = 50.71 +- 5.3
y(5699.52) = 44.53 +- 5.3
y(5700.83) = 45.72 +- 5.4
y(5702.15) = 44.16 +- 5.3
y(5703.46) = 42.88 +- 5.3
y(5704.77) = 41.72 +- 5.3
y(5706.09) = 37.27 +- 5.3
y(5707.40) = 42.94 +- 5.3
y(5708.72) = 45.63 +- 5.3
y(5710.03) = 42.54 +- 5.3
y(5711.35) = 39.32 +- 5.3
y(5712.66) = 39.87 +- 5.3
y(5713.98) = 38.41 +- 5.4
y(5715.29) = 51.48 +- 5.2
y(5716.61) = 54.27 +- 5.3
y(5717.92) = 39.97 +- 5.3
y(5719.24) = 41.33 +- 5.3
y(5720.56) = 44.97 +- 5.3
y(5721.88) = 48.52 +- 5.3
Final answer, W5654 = -3.0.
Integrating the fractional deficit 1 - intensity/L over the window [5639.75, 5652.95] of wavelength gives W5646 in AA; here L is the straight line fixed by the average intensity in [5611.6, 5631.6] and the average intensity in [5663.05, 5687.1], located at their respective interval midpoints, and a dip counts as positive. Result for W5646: -1.6 AA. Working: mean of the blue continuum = 45.3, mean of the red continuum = 42.5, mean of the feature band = 49.4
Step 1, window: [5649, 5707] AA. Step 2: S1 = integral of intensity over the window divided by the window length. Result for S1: 44.7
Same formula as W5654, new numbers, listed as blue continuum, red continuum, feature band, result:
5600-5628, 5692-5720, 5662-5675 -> -0.13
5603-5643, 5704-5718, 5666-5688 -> 1.04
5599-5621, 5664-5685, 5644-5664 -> -2.21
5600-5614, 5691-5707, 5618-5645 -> -1.54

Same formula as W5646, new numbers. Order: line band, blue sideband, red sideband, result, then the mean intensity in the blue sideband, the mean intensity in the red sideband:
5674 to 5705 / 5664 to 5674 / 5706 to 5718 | 1.1 AA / 45.4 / 43.6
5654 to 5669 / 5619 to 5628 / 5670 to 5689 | -1.7 AA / 45.7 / 40.6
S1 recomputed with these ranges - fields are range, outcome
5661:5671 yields 47.5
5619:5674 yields 47.3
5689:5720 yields 44.4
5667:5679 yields 44.2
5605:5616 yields 44.9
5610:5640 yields 45.4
